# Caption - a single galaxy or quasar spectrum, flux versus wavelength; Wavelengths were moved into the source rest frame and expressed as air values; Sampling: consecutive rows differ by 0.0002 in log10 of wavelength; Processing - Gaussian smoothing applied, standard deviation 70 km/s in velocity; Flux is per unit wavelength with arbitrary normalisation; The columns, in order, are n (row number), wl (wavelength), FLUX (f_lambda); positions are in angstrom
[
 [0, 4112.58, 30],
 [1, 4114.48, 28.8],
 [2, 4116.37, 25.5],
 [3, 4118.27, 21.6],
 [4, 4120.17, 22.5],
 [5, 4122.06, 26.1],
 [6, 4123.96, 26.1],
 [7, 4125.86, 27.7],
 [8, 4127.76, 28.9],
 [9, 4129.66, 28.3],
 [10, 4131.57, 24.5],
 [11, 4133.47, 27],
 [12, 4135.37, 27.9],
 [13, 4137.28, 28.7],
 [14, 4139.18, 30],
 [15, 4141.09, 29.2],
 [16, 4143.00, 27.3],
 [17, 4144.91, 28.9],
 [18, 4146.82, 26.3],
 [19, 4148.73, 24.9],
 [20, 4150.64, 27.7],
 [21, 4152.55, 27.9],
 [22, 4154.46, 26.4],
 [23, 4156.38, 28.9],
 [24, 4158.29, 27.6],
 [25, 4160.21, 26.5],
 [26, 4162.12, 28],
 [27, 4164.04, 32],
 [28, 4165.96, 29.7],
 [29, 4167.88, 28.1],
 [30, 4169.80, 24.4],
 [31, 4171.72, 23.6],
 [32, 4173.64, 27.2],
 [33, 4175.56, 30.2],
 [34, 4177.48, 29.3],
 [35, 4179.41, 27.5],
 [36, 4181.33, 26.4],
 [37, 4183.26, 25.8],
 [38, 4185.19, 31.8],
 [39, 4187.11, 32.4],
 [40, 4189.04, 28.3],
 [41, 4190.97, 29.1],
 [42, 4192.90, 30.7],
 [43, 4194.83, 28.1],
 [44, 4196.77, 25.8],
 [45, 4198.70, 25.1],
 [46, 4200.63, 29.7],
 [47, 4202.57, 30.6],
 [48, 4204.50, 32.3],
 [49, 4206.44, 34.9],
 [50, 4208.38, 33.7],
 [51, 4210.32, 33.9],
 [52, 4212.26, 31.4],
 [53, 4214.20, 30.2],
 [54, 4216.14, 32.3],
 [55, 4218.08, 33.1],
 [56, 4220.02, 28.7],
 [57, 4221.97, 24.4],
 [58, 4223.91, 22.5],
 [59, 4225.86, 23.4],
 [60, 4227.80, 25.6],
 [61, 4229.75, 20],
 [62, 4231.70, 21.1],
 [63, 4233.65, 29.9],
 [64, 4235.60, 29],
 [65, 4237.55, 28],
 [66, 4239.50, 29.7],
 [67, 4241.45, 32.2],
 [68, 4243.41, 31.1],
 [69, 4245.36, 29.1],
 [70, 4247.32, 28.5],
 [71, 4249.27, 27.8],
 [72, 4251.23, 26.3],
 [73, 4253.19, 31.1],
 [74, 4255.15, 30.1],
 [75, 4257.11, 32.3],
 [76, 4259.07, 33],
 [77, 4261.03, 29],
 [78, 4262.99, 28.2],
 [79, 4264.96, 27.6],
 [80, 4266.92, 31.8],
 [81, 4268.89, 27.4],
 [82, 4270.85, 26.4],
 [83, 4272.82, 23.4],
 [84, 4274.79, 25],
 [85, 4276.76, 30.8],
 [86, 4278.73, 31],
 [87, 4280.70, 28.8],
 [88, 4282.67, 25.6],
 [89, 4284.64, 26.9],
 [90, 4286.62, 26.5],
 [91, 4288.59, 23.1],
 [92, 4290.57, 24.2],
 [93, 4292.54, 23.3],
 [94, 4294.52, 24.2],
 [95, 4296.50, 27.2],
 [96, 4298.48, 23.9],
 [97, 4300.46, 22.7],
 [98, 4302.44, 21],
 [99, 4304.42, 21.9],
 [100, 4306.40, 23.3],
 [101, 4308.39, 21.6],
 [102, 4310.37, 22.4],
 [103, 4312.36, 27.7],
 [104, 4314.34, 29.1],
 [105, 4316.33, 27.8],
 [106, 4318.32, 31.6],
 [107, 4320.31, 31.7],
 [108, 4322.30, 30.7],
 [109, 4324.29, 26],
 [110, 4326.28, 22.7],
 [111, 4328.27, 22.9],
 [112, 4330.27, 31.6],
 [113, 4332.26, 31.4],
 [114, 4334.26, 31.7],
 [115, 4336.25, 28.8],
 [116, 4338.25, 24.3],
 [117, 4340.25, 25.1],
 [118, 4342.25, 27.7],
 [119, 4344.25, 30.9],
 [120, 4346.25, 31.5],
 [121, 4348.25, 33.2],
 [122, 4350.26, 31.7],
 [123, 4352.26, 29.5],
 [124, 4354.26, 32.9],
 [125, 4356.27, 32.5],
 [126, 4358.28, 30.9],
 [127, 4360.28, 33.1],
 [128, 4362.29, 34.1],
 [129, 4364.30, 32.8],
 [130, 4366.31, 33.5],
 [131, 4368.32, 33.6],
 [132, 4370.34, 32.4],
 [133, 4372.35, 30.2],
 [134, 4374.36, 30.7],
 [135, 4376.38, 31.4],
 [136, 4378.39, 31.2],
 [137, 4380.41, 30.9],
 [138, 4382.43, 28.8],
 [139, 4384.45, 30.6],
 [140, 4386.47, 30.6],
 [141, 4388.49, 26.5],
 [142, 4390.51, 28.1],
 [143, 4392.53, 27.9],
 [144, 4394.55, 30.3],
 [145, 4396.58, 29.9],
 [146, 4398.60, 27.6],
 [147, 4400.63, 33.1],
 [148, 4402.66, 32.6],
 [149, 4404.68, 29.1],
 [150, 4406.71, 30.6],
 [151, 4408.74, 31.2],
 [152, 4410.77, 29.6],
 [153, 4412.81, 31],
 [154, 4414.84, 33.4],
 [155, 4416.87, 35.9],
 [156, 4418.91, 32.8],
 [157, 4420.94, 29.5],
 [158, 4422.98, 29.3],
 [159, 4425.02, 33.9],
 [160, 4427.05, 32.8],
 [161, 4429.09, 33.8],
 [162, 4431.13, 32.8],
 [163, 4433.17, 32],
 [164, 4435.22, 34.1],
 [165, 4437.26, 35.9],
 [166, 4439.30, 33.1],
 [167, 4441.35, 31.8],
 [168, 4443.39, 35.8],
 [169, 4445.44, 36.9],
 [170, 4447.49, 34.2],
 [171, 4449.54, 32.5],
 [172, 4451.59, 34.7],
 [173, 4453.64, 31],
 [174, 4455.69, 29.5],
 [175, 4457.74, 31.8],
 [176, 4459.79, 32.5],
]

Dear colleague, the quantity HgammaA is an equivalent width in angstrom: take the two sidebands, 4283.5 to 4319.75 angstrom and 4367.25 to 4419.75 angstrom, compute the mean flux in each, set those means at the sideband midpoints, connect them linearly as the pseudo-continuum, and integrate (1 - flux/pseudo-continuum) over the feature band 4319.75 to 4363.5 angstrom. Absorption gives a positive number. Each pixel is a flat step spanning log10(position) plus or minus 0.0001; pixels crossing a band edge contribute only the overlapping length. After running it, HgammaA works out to -3.6 angstrom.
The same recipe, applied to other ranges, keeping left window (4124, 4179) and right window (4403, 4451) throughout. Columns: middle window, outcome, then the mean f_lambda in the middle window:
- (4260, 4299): 4.3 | 26.8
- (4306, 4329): 3.1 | 26.6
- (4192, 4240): 0.5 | 28.5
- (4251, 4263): -0.3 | 30.4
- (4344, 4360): -0.2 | 31.7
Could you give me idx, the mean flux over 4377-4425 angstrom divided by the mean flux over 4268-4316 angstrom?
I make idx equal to 1.21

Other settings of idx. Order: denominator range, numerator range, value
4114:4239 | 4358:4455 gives 1.14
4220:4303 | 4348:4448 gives 1.18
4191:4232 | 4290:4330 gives 0.89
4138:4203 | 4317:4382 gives 1.08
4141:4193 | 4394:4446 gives 1.15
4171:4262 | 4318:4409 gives 1.05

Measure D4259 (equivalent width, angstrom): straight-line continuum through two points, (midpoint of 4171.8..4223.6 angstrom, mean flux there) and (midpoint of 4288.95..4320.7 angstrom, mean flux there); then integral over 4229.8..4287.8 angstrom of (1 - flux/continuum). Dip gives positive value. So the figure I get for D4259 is -3.0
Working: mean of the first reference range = 29.5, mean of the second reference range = 25.1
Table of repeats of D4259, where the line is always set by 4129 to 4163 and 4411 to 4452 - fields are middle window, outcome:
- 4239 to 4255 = 0.0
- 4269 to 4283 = 1.3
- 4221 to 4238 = 2.6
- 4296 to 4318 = 4.4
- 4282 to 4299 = 3.0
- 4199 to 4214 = -1.7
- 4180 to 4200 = 0.0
